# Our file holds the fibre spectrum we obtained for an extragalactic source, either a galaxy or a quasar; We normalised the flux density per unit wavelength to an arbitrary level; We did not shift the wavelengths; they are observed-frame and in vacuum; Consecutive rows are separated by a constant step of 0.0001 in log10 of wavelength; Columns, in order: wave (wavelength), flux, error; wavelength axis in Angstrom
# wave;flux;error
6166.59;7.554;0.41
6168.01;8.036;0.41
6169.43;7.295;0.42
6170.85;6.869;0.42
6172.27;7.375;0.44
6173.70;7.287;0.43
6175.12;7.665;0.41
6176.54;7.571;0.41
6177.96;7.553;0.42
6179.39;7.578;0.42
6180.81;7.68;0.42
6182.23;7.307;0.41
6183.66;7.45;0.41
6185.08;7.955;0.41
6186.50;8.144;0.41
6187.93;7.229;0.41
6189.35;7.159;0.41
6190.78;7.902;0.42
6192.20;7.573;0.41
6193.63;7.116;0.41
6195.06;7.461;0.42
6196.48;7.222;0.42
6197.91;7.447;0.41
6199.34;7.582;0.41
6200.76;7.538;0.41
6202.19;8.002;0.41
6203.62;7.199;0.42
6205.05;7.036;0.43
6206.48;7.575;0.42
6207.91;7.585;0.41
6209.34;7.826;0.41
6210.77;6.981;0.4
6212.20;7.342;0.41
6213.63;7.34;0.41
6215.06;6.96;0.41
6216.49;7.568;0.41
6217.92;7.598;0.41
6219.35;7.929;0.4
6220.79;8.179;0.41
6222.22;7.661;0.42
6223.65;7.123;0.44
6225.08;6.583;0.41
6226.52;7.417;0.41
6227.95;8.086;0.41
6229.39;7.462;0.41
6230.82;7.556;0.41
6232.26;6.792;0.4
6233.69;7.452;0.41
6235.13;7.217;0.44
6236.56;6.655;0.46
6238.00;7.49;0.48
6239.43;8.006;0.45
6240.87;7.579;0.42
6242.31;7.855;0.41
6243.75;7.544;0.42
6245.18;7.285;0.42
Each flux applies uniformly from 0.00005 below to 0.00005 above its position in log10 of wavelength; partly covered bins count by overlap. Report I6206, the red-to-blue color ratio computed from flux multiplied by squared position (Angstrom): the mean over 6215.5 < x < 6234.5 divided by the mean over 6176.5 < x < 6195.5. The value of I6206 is 1.0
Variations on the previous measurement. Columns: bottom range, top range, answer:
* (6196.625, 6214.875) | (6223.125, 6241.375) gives 1.00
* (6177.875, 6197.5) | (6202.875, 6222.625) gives 1.00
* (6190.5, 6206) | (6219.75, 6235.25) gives 1.01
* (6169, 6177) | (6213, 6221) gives 1.05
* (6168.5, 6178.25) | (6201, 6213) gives 1.02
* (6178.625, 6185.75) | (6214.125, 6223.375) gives 1.02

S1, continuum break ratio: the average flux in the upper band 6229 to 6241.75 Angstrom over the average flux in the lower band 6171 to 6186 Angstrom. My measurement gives 0.98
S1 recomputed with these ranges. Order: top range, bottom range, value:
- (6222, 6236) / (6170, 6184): 0.99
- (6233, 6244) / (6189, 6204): 1.00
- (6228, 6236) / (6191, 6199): 0.99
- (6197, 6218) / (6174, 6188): 0.97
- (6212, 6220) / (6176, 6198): 0.99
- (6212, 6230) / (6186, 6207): 1.00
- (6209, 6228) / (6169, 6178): 1.01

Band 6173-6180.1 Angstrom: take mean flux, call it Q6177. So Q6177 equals 7.53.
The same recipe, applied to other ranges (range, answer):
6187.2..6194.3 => 7.4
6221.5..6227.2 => 7.2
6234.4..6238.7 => 7.12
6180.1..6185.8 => 7.61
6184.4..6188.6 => 7.78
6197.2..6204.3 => 7.56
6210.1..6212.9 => 7.16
